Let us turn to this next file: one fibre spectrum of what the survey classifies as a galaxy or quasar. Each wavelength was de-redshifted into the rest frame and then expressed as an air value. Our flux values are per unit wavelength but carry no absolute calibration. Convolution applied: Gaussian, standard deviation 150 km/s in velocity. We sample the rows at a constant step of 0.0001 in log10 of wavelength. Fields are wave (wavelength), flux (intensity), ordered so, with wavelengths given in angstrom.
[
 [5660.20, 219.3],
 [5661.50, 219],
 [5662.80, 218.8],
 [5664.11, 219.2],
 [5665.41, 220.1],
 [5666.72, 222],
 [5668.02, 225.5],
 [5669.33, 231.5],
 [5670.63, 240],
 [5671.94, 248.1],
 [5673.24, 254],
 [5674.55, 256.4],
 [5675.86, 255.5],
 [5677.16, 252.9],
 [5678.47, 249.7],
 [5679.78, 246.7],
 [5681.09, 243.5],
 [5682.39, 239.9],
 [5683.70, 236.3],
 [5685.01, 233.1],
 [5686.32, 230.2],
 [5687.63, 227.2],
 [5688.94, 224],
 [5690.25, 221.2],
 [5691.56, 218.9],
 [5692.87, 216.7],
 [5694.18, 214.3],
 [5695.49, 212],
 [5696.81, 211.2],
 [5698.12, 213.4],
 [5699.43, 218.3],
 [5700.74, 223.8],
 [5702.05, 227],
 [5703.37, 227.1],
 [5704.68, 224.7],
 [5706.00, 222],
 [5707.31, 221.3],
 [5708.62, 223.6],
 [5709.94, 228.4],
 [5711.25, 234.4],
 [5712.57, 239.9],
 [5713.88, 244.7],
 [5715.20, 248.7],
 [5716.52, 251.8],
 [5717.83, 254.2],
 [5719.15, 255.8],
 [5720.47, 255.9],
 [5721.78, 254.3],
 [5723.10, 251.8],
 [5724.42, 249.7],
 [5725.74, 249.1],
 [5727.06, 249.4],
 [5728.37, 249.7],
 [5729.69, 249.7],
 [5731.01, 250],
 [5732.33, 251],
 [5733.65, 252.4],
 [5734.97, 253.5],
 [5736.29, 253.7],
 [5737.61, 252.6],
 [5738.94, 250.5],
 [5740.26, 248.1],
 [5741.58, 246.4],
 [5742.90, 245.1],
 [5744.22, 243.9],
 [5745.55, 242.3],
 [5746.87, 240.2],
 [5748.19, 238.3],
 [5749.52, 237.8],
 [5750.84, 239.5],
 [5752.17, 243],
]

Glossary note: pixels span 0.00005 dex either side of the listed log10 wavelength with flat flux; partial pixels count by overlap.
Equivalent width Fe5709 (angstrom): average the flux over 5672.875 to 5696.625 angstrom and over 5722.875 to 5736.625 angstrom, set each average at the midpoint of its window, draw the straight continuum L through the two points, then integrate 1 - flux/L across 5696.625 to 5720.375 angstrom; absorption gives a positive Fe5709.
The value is 1.0 angstrom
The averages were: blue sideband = 234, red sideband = 251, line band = 233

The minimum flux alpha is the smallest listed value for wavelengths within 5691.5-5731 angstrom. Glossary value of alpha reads 211.2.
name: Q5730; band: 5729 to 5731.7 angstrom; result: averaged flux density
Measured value 250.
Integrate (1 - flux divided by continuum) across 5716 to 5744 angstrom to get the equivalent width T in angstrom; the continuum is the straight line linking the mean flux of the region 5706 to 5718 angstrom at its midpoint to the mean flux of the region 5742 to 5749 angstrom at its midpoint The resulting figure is -1.3 angstrom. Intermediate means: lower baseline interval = 237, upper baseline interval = 242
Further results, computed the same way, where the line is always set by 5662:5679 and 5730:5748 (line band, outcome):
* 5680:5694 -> 0.6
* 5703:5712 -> 0.6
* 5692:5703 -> 1.1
